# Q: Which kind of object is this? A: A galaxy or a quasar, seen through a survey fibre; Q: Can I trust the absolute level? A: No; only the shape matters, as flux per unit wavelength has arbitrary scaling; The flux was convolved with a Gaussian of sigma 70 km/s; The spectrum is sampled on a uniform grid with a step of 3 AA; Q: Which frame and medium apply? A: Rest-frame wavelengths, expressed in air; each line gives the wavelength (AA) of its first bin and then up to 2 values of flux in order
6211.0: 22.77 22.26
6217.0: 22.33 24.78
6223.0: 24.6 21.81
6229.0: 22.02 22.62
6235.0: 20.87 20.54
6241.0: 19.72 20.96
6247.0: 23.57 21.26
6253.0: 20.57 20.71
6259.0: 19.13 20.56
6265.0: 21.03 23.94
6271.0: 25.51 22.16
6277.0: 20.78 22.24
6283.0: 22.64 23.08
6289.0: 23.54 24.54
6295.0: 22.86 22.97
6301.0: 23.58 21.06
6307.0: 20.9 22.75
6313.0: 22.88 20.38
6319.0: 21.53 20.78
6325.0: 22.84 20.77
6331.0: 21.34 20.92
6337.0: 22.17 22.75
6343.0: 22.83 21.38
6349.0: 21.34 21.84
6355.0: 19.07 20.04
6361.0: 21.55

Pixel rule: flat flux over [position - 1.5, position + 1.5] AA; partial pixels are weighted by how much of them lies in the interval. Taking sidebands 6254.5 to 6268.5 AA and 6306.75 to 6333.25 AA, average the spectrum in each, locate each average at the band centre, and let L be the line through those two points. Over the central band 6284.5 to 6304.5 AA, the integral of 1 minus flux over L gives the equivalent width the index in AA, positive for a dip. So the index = -1.8 AA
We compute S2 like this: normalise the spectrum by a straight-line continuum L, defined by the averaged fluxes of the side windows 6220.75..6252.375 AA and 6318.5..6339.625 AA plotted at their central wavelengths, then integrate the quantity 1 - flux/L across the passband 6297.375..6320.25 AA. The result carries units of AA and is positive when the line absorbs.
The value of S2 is -0.39 AA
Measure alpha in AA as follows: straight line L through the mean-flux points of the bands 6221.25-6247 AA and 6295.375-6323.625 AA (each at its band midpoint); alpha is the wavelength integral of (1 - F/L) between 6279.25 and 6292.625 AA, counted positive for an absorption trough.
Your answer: -0.8 AA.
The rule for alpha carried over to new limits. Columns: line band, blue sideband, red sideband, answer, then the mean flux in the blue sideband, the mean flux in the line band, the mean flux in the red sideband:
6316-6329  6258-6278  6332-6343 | 0.38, 22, 21.4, 22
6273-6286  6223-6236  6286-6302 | 0.61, 22.2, 22.1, 23.5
